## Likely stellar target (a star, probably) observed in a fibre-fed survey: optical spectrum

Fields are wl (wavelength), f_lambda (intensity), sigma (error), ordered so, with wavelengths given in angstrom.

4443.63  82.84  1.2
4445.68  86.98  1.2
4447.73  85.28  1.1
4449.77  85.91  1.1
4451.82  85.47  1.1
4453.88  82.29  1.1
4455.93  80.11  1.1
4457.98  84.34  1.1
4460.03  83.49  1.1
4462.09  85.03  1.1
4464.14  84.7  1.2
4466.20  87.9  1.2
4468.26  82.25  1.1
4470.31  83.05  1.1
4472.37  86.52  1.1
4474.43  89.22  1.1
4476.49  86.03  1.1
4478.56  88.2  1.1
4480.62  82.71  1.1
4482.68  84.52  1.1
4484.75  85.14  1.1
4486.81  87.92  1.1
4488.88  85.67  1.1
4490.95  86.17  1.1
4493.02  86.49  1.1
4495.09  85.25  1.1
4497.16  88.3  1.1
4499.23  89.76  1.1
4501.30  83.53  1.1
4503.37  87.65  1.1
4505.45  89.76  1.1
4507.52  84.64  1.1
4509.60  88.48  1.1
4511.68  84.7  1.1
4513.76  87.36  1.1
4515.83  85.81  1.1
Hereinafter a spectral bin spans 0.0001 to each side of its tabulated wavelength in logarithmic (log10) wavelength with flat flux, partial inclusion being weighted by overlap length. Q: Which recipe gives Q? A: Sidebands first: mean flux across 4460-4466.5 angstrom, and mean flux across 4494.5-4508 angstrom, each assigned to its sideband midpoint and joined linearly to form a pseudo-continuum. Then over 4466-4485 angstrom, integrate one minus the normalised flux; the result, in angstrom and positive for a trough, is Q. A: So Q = 0.1 angstrom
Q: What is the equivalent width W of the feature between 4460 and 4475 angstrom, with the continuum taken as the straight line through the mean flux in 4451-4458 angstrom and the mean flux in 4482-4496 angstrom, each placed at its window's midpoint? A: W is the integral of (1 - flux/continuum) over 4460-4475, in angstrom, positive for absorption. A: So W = -0.2 angstrom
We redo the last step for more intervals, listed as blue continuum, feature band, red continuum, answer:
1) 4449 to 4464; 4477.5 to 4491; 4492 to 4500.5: 0.1 angstrom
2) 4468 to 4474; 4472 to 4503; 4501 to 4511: -0.2 angstrom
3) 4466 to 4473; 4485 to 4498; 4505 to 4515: -0.1 angstrom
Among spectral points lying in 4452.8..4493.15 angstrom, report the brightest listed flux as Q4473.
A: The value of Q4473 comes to 89.22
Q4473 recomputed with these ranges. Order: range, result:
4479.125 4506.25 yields 89.76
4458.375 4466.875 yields 87.9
